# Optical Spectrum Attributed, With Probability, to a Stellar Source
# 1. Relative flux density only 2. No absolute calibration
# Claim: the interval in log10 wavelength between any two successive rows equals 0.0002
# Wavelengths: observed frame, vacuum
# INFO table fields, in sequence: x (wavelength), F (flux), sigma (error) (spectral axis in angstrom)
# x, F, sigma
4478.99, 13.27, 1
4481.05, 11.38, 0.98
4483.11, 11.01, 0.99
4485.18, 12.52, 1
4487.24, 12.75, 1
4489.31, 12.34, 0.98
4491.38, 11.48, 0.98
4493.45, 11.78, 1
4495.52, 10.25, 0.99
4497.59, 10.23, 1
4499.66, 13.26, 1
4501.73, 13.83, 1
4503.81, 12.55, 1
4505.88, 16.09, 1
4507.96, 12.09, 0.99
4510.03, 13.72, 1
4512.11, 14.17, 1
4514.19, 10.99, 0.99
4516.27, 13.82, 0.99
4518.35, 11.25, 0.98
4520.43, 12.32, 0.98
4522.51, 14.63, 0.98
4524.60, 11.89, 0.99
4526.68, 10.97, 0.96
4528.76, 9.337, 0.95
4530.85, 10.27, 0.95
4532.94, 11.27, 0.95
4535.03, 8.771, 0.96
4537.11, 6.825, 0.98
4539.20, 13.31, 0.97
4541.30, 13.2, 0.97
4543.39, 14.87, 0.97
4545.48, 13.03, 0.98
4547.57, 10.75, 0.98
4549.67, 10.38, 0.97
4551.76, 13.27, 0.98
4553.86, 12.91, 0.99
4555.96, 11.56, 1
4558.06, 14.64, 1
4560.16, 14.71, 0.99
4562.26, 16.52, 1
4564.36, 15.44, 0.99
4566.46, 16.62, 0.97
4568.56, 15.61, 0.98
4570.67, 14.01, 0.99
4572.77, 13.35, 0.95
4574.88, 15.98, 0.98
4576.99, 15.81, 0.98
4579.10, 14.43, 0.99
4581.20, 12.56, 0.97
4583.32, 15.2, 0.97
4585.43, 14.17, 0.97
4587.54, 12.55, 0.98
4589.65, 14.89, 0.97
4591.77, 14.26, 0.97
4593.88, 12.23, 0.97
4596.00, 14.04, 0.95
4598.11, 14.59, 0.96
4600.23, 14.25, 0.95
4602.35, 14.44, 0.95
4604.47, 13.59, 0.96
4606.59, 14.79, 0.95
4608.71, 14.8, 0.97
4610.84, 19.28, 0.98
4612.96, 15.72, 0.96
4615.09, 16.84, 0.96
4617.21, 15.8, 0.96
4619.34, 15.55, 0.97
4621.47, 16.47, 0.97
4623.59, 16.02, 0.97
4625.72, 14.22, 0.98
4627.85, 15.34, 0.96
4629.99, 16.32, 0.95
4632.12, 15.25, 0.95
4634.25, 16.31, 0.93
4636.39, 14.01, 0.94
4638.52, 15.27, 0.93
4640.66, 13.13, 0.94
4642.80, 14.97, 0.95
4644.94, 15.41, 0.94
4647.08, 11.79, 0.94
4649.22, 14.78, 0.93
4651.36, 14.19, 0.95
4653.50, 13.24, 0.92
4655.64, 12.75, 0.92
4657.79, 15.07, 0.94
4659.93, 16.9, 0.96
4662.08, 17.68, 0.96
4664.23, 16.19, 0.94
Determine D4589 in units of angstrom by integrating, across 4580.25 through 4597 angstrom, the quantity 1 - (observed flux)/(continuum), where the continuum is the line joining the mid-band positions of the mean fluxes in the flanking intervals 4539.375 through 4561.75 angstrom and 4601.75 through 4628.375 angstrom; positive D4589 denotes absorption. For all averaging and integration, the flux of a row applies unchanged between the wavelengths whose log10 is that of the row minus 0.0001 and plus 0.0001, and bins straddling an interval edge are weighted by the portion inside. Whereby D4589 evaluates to 0.9 angstrom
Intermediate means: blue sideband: 13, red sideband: 15.6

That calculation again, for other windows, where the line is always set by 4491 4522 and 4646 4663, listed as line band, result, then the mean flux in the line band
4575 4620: -3.23 angstrom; 14.8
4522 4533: 1.37 angstrom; 11.2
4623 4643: -1.16 angstrom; 15.1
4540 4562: 0.17 angstrom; 13.1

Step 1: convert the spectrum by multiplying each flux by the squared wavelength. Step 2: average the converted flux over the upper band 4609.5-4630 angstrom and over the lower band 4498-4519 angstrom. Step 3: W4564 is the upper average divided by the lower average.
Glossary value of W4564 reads 1.29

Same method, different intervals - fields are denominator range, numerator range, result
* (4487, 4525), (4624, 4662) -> 1.24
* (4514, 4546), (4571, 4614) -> 1.28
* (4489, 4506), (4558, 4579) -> 1.29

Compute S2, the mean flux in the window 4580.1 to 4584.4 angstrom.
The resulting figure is 13.9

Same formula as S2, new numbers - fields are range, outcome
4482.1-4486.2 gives 11.8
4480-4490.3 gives 12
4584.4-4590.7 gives 13.9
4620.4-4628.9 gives 15.5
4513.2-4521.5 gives 12.1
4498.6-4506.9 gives 13.9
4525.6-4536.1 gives 10.1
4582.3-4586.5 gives 14.7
